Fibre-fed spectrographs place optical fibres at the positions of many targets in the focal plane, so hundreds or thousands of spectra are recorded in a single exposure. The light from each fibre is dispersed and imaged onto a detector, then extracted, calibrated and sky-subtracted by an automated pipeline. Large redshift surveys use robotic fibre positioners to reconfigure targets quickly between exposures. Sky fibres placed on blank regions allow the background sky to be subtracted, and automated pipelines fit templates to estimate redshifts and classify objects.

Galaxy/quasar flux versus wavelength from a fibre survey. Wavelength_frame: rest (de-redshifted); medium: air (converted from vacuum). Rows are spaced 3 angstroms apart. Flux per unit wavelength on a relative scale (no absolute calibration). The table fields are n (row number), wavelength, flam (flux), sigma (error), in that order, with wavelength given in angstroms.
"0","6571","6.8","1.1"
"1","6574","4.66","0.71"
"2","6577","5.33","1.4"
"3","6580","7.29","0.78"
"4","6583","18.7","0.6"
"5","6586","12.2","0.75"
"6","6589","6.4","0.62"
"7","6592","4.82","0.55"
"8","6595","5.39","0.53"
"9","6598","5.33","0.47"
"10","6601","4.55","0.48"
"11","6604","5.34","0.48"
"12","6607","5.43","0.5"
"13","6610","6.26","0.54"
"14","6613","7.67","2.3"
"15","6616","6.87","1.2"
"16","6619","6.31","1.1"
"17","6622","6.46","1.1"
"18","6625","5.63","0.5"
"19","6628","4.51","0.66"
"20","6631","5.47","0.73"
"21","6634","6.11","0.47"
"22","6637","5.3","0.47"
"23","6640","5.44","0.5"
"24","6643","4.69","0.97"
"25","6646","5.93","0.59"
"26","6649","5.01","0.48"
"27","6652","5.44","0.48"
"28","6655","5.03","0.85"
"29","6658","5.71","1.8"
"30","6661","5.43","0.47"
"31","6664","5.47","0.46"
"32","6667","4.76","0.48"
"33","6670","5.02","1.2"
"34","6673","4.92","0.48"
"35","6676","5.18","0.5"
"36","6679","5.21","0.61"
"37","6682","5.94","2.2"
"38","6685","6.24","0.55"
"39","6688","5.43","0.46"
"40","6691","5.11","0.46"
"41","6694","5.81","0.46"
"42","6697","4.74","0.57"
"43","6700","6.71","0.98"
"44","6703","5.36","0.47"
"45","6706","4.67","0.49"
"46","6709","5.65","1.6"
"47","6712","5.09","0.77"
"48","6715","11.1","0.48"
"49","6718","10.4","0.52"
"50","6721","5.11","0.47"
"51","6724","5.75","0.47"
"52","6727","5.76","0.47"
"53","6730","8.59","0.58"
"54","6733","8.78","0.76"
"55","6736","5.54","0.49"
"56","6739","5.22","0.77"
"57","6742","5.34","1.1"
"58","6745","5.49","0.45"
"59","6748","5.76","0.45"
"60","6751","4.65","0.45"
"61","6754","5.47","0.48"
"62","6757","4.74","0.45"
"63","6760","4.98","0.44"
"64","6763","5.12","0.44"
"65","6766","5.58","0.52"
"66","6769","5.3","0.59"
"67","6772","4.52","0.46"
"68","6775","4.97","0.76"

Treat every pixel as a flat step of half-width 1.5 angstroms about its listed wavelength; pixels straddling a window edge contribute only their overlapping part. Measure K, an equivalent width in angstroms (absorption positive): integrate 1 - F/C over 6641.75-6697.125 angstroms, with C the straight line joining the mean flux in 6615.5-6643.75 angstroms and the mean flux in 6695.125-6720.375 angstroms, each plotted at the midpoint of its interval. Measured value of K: 7.4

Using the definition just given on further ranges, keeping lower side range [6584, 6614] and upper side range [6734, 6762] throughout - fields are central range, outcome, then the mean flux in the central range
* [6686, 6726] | -4.15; 6.22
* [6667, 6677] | 1.58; 4.99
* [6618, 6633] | 1.52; 5.67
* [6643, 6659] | 1.97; 5.35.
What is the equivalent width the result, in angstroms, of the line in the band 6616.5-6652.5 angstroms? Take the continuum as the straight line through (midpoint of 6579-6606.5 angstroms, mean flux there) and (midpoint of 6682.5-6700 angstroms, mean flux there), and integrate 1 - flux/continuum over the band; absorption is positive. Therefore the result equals 6.61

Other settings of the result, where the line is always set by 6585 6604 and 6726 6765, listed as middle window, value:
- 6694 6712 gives 1.48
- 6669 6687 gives 1.66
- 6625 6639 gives 1.67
